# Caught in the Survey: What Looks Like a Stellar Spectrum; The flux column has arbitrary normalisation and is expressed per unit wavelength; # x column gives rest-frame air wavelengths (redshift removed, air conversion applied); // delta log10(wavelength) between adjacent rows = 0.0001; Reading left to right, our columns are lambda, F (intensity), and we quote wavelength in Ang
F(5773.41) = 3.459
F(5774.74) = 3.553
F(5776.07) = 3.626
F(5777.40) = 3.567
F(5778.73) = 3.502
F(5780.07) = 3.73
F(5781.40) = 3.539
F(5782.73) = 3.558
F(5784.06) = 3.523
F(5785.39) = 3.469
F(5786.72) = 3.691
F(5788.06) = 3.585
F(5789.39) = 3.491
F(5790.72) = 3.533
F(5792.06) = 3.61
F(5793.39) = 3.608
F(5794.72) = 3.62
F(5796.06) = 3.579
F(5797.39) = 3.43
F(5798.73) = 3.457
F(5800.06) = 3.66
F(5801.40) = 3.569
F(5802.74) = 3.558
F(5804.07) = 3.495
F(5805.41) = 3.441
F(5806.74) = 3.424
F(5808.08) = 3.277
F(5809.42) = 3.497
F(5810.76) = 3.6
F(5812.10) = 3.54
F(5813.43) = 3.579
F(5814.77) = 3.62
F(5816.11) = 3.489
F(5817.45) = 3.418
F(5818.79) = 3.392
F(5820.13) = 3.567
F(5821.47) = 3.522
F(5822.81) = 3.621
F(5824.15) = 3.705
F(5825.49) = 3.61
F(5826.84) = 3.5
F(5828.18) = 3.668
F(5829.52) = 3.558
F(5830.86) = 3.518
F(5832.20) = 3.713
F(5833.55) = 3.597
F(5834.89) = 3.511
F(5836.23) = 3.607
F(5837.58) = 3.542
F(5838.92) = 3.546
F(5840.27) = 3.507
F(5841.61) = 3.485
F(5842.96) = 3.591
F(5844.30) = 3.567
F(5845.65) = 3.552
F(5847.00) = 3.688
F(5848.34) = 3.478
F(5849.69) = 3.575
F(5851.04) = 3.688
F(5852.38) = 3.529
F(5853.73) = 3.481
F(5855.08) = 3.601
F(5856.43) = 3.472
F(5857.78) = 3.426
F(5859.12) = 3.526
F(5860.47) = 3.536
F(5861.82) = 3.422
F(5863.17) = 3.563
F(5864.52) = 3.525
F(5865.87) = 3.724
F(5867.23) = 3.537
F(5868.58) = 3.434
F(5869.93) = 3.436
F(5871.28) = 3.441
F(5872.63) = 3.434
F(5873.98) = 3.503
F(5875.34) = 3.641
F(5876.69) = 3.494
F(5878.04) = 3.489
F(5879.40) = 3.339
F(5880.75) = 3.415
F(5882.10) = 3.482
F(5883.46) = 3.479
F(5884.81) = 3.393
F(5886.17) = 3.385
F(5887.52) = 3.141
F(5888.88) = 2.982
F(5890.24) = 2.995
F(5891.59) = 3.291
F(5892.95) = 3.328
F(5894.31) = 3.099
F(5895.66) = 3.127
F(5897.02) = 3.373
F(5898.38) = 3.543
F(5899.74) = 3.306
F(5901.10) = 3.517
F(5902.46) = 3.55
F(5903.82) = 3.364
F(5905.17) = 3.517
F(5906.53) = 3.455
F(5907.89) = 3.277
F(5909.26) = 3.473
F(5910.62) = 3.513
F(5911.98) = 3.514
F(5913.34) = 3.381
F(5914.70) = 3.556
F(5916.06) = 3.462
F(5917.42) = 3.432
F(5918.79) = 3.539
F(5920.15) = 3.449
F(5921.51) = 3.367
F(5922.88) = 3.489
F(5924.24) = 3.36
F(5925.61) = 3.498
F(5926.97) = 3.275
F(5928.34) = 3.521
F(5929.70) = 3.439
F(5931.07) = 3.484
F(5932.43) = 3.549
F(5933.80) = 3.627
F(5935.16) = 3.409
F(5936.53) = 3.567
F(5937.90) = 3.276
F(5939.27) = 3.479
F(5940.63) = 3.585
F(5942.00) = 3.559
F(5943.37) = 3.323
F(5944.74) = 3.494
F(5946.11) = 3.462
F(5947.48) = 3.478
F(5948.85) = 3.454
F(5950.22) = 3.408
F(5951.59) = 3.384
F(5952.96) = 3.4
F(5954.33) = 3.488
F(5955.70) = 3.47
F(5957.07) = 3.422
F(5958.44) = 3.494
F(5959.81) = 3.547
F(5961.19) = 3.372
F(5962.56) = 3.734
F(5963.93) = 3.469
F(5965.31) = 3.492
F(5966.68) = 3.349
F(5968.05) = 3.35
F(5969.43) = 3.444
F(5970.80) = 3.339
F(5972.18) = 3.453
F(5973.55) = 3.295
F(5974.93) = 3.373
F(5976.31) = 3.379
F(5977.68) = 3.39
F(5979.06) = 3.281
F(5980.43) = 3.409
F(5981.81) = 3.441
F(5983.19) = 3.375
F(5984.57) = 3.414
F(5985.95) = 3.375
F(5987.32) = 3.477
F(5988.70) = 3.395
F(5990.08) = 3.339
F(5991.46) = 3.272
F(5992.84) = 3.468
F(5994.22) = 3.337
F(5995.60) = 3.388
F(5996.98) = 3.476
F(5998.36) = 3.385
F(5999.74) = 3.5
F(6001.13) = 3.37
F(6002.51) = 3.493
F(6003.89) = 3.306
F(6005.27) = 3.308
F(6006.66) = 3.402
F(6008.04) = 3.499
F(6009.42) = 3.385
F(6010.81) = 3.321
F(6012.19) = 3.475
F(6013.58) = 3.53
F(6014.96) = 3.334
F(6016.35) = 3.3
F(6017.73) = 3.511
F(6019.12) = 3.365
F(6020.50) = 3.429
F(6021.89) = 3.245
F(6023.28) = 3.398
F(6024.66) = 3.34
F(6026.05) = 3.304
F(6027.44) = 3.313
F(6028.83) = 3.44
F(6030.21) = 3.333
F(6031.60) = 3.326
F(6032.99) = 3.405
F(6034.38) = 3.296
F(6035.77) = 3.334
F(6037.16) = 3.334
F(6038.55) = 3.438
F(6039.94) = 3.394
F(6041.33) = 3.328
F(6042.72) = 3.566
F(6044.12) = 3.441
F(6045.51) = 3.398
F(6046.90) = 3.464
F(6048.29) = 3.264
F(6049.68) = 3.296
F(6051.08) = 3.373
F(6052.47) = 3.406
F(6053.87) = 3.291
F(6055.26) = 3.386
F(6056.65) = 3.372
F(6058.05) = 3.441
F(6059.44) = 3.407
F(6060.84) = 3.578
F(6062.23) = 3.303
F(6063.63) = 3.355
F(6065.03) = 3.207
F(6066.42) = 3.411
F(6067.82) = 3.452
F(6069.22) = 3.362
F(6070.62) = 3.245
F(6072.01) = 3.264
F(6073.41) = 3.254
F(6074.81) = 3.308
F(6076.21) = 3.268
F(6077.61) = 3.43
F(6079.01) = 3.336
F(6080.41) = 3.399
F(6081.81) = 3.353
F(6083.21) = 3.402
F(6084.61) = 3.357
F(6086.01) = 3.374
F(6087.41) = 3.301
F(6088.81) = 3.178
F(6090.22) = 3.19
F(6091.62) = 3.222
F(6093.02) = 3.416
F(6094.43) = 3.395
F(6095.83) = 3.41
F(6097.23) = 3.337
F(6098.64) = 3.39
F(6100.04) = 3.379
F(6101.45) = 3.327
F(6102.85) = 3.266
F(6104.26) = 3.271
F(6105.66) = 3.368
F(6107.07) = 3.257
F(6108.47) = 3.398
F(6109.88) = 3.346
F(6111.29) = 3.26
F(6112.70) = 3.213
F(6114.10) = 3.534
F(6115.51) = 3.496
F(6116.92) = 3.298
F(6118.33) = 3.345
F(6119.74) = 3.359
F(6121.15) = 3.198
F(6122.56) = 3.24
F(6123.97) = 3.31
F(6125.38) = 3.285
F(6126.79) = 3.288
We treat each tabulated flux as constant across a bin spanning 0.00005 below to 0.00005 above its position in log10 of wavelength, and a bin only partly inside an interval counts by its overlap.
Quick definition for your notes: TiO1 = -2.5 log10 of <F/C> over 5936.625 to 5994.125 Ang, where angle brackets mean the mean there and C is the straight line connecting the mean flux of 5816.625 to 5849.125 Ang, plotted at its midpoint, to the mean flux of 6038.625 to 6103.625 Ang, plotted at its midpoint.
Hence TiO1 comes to 0.01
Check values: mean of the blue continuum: 3.56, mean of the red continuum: 3.35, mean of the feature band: 3.43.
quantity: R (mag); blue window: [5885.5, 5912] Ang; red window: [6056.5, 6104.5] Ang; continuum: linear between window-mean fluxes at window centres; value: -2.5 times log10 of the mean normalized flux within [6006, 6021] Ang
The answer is -0.02 mag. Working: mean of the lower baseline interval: 3.33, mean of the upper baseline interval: 3.34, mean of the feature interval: 3.42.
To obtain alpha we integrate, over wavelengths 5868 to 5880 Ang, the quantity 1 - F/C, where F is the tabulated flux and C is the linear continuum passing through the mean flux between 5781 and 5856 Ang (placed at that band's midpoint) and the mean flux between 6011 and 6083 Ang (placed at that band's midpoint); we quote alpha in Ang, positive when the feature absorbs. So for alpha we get 0.1 Ang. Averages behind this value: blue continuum 3.55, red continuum 3.37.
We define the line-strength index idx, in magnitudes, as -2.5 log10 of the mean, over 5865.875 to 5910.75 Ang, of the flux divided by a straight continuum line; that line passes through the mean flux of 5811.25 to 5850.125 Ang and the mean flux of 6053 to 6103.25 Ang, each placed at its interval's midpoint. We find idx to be 0.04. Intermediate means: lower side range 3.56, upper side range 3.34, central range 3.39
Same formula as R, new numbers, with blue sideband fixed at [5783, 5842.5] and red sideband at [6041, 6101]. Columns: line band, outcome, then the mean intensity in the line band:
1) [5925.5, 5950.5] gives -0.005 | 3.47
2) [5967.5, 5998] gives 0.011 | 3.39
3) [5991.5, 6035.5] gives 0.004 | 3.38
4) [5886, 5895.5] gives 0.106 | 3.16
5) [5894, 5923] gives 0.015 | 3.43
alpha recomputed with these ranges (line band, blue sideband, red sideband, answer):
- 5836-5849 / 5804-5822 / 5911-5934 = -0.3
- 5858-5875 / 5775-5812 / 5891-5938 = -0.2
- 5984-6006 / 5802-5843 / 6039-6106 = 0.1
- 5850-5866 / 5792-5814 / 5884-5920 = -0.5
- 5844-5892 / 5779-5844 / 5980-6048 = 0.6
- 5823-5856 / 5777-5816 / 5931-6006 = -0.6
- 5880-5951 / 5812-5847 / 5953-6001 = 1.3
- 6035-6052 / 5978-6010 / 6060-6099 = -0.1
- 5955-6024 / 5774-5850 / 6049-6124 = 0.1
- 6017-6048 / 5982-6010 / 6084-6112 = -0.1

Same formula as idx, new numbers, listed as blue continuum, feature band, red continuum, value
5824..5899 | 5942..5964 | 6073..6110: -0.01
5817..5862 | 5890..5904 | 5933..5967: 0.06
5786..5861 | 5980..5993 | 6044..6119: 0.01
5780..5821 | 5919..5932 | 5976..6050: 0.00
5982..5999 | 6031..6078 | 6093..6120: 0.00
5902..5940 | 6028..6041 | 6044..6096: 0.00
